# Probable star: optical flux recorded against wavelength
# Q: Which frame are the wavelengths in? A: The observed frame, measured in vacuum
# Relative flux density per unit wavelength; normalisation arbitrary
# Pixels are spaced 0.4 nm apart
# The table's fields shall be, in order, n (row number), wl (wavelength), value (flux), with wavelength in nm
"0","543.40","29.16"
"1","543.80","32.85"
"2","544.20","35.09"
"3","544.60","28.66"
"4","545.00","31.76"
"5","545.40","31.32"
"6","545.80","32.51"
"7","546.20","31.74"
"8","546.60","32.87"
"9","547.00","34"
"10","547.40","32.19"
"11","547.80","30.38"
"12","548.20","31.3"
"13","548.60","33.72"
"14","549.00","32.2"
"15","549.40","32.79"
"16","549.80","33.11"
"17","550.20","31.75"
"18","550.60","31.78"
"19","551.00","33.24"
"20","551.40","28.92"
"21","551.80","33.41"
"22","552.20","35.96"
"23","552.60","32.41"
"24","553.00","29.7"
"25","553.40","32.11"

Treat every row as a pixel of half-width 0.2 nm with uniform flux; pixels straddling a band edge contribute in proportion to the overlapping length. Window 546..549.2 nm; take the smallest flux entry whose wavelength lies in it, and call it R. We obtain 30.38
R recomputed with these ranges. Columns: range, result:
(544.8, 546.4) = 31.32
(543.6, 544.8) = 28.66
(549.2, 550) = 32.79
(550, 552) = 28.92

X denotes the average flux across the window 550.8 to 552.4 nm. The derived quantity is 32.9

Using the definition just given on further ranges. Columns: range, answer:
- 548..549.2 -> 32.4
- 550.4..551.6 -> 31.3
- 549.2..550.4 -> 32.5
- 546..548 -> 32.2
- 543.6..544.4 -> 34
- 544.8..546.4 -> 31.8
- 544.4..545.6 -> 30.6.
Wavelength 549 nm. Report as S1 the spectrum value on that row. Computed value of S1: 32.2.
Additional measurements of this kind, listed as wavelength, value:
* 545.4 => 31.32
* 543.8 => 32.85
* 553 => 29.7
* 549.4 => 32.79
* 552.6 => 32.41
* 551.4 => 28.92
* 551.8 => 33.41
